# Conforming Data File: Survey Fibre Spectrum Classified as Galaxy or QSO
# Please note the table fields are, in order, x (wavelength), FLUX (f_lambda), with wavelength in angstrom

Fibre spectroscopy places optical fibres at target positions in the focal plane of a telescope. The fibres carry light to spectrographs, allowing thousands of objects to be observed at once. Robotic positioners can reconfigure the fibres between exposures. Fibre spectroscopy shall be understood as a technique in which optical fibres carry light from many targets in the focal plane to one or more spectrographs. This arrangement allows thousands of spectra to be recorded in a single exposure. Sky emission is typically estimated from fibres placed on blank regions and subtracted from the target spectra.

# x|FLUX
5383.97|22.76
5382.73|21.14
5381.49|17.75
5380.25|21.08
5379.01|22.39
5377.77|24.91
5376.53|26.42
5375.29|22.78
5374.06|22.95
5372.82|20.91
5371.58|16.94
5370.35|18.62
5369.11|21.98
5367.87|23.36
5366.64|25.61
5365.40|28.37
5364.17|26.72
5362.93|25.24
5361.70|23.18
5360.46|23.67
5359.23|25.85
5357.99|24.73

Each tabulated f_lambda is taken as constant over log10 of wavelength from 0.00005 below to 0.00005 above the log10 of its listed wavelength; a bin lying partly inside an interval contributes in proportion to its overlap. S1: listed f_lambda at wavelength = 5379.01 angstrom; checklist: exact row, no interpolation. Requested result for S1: 22.39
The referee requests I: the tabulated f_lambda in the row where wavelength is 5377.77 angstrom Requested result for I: 24.91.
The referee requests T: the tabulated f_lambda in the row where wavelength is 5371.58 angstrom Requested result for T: 16.94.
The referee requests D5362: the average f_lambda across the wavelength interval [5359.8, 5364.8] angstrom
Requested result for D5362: 24.7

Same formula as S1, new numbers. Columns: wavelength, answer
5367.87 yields 23.36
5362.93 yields 25.24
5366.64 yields 25.61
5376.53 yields 26.42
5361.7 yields 23.18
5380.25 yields 21.08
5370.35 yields 18.62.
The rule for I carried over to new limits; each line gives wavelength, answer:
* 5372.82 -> 20.91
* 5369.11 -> 21.98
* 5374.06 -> 22.95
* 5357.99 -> 24.73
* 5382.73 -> 21.14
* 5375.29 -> 22.78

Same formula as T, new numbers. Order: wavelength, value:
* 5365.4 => 28.37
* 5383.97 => 22.76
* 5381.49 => 17.75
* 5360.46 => 23.67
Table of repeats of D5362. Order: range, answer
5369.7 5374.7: 19.9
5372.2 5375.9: 22.2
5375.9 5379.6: 24.5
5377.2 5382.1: 21.5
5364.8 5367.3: 26.9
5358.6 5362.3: 24.2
